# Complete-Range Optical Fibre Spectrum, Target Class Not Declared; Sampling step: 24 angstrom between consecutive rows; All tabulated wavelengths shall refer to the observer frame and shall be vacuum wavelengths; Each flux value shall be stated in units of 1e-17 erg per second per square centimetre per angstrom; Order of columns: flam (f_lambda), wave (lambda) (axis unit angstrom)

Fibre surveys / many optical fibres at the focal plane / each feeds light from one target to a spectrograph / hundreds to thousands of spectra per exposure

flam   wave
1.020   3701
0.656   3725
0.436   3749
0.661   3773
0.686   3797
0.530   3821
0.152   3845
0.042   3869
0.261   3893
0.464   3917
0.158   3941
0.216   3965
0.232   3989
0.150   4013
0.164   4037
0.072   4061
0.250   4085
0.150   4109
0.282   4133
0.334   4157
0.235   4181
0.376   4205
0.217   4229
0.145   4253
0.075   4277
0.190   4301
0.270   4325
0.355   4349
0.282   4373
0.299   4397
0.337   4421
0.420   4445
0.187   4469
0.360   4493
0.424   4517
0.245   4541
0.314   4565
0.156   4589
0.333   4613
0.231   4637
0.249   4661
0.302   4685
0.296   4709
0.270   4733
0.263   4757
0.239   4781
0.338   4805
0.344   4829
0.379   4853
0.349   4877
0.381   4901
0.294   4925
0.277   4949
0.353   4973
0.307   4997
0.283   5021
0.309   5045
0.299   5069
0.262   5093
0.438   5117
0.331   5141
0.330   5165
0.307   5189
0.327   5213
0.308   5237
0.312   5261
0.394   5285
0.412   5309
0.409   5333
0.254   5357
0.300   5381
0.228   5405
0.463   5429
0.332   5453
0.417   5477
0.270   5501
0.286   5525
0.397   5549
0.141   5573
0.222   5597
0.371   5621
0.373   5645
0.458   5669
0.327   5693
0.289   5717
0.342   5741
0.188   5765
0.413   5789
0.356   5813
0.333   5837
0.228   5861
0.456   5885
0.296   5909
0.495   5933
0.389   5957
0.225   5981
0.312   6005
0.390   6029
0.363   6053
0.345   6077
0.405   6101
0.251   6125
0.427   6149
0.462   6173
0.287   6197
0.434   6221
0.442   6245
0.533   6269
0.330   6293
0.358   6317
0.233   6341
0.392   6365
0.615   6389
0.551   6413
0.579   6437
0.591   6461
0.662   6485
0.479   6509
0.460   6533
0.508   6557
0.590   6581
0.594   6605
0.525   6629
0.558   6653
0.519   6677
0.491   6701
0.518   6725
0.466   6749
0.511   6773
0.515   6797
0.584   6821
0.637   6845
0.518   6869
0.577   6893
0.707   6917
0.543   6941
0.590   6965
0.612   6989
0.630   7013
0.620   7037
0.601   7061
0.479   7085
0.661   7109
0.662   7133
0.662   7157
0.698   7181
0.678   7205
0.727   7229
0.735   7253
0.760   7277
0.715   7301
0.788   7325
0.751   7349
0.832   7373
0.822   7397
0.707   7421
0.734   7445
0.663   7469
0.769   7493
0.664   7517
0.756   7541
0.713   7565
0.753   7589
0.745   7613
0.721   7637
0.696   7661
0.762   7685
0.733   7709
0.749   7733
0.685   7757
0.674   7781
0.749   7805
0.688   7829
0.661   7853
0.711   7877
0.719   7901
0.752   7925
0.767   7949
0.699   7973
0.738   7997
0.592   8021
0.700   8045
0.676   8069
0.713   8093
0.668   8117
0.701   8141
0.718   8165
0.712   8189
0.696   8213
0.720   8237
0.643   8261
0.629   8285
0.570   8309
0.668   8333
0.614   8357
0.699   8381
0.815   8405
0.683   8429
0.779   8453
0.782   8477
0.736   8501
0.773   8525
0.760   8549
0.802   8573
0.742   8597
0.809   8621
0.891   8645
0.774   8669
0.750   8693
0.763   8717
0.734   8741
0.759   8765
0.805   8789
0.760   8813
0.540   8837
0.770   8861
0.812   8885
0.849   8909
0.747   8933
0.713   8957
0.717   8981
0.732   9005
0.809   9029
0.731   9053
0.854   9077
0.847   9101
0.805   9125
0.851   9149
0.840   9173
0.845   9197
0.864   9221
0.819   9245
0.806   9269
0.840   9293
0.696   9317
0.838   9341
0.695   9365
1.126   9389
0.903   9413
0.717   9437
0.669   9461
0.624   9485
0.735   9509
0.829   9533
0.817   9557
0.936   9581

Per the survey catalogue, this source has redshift 0.599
